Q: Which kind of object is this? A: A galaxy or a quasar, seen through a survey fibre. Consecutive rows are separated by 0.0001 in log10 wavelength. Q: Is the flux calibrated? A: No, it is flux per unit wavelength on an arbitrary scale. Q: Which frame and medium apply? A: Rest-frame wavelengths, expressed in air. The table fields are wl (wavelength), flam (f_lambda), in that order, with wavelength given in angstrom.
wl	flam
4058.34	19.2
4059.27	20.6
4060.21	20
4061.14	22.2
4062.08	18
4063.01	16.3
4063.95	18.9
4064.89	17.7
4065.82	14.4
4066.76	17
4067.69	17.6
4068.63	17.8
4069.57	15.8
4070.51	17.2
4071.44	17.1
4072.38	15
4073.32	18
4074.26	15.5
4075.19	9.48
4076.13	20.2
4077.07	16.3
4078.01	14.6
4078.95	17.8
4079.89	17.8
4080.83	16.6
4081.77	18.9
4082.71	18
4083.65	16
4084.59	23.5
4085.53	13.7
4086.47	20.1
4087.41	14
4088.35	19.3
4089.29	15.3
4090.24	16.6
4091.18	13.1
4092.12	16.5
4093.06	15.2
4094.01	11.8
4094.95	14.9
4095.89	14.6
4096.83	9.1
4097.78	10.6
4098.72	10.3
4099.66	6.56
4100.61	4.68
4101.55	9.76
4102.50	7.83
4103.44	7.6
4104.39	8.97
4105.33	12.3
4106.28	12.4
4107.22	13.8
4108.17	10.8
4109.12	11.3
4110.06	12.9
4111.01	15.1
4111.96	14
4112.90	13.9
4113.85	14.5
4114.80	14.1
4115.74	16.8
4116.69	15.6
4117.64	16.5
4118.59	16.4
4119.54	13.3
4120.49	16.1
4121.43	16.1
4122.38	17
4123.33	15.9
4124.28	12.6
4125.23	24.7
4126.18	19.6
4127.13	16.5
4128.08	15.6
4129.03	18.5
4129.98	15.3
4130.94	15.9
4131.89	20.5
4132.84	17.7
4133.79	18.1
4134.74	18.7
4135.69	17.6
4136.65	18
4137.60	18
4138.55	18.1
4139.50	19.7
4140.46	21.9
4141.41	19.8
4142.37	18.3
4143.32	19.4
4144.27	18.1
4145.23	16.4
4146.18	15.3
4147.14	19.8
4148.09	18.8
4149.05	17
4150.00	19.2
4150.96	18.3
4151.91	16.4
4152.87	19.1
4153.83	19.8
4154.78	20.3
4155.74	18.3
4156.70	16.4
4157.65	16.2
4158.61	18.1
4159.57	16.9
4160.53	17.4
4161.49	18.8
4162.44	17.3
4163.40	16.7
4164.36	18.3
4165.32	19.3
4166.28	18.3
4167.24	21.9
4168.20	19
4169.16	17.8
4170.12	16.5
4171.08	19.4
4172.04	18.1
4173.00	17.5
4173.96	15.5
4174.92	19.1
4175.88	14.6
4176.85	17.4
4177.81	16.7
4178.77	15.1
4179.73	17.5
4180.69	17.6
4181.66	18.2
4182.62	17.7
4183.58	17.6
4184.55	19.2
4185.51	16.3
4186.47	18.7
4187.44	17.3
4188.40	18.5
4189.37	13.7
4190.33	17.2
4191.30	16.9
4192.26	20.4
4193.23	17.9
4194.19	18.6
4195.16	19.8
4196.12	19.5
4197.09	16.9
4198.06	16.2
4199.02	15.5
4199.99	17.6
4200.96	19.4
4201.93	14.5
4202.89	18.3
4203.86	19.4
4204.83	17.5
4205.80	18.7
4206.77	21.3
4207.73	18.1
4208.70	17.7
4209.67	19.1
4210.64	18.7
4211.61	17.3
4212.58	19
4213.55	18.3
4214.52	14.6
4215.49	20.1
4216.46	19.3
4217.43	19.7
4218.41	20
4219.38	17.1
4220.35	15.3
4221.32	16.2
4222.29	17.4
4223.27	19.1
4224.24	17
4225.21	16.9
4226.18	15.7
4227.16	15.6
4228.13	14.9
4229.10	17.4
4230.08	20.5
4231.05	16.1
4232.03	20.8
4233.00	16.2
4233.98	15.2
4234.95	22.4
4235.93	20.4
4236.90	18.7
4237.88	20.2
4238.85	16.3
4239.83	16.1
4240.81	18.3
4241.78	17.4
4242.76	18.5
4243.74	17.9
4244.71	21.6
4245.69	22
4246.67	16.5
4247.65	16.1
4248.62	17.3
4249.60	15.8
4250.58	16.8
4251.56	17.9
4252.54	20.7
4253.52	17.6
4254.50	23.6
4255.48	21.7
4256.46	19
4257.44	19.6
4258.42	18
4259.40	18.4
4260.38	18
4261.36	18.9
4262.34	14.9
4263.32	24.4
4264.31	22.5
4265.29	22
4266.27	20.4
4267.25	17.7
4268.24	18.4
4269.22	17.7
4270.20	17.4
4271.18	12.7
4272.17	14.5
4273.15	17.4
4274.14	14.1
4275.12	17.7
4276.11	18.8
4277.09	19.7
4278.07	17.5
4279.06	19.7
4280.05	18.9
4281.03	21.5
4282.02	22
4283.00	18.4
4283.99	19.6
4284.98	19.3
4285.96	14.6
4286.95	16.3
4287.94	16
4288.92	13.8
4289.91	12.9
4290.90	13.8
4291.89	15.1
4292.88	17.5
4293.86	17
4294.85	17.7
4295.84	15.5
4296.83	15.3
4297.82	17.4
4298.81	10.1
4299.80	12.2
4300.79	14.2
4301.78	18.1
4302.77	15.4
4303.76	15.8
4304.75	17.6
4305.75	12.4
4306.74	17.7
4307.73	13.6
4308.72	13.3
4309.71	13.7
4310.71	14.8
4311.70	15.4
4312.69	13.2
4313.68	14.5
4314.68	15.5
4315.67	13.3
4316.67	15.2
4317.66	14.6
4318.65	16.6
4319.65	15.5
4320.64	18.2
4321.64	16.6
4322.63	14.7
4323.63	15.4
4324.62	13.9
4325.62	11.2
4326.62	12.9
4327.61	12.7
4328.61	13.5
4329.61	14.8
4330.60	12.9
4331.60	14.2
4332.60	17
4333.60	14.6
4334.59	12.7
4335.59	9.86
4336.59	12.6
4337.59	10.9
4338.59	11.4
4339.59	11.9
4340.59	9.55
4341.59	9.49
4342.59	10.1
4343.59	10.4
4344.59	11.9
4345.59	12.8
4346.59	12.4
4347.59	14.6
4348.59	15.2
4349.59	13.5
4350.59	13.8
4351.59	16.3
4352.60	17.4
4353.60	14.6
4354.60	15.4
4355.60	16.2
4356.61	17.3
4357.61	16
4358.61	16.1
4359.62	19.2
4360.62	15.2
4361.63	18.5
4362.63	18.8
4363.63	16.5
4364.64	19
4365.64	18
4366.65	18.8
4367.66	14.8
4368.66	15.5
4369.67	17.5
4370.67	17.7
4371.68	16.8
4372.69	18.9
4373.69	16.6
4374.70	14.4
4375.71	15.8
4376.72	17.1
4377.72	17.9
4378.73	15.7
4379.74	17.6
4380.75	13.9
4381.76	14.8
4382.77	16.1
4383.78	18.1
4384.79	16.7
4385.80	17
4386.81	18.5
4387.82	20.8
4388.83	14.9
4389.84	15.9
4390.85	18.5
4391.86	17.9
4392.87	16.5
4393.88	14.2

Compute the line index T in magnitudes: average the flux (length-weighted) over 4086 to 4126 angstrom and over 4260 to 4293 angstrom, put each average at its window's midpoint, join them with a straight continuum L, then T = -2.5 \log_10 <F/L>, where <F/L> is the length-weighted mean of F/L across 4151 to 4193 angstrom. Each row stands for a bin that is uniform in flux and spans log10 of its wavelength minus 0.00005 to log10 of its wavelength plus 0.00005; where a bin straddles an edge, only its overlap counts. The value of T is -0.16 mag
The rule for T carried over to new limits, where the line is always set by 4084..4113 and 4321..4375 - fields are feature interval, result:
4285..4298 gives -0.102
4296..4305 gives -0.052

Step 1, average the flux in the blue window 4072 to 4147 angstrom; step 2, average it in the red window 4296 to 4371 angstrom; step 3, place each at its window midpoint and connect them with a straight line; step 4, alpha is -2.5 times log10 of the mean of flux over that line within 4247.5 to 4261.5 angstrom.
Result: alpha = -0.24 mag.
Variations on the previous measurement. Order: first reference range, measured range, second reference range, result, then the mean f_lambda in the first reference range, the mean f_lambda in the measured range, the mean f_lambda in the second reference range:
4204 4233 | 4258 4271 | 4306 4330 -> -0.16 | 17.9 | 19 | 14.6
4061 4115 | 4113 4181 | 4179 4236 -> -0.09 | 14.7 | 17.6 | 17.8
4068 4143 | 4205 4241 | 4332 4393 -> -0.16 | 15.5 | 18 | 15.5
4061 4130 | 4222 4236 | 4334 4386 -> -0.17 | 15.1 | 17.6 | 15.2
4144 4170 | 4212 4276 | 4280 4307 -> -0.08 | 18.1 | 18.2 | 16.2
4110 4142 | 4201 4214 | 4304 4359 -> -0.16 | 17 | 18.3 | 14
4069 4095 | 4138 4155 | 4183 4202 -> -0.09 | 16.4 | 18.6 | 17.6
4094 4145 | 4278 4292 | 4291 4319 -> -0.15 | 15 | 17.3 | 15.1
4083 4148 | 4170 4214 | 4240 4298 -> -0.07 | 15.4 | 17.8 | 18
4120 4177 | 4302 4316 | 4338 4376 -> 0.07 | 18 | 14.8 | 15.2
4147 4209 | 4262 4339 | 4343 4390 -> 0.07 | 17.9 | 15.8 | 16.2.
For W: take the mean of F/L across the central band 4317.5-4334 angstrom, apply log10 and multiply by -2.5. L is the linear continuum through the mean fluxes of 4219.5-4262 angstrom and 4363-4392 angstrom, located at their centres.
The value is 0.186 mag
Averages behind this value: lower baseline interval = 18.1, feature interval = 14.7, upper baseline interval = 17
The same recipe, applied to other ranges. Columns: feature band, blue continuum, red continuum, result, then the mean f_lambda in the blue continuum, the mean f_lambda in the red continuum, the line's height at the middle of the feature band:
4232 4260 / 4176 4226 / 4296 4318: -0.13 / 17.8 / 14.7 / 16.5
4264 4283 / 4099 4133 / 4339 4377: -0.23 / 14.1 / 15.4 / 14.9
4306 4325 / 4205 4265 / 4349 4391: 0.16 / 18.4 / 16.7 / 17.4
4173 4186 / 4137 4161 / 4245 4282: 0.08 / 18.3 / 18.6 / 18.4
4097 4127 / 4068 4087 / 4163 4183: 0.28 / 17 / 17.7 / 17.2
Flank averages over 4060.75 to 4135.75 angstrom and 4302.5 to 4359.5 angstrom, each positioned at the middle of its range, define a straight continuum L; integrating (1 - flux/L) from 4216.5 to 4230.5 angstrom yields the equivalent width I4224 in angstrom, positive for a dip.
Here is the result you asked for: -2.58 angstrom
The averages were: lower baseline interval 15.3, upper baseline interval 14.1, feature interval 17.4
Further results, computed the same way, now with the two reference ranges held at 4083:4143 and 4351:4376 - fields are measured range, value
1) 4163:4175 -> -2.1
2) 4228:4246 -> -2.8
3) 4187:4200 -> -1.5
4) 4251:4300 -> -4.5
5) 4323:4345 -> 5.5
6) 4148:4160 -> -2.0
